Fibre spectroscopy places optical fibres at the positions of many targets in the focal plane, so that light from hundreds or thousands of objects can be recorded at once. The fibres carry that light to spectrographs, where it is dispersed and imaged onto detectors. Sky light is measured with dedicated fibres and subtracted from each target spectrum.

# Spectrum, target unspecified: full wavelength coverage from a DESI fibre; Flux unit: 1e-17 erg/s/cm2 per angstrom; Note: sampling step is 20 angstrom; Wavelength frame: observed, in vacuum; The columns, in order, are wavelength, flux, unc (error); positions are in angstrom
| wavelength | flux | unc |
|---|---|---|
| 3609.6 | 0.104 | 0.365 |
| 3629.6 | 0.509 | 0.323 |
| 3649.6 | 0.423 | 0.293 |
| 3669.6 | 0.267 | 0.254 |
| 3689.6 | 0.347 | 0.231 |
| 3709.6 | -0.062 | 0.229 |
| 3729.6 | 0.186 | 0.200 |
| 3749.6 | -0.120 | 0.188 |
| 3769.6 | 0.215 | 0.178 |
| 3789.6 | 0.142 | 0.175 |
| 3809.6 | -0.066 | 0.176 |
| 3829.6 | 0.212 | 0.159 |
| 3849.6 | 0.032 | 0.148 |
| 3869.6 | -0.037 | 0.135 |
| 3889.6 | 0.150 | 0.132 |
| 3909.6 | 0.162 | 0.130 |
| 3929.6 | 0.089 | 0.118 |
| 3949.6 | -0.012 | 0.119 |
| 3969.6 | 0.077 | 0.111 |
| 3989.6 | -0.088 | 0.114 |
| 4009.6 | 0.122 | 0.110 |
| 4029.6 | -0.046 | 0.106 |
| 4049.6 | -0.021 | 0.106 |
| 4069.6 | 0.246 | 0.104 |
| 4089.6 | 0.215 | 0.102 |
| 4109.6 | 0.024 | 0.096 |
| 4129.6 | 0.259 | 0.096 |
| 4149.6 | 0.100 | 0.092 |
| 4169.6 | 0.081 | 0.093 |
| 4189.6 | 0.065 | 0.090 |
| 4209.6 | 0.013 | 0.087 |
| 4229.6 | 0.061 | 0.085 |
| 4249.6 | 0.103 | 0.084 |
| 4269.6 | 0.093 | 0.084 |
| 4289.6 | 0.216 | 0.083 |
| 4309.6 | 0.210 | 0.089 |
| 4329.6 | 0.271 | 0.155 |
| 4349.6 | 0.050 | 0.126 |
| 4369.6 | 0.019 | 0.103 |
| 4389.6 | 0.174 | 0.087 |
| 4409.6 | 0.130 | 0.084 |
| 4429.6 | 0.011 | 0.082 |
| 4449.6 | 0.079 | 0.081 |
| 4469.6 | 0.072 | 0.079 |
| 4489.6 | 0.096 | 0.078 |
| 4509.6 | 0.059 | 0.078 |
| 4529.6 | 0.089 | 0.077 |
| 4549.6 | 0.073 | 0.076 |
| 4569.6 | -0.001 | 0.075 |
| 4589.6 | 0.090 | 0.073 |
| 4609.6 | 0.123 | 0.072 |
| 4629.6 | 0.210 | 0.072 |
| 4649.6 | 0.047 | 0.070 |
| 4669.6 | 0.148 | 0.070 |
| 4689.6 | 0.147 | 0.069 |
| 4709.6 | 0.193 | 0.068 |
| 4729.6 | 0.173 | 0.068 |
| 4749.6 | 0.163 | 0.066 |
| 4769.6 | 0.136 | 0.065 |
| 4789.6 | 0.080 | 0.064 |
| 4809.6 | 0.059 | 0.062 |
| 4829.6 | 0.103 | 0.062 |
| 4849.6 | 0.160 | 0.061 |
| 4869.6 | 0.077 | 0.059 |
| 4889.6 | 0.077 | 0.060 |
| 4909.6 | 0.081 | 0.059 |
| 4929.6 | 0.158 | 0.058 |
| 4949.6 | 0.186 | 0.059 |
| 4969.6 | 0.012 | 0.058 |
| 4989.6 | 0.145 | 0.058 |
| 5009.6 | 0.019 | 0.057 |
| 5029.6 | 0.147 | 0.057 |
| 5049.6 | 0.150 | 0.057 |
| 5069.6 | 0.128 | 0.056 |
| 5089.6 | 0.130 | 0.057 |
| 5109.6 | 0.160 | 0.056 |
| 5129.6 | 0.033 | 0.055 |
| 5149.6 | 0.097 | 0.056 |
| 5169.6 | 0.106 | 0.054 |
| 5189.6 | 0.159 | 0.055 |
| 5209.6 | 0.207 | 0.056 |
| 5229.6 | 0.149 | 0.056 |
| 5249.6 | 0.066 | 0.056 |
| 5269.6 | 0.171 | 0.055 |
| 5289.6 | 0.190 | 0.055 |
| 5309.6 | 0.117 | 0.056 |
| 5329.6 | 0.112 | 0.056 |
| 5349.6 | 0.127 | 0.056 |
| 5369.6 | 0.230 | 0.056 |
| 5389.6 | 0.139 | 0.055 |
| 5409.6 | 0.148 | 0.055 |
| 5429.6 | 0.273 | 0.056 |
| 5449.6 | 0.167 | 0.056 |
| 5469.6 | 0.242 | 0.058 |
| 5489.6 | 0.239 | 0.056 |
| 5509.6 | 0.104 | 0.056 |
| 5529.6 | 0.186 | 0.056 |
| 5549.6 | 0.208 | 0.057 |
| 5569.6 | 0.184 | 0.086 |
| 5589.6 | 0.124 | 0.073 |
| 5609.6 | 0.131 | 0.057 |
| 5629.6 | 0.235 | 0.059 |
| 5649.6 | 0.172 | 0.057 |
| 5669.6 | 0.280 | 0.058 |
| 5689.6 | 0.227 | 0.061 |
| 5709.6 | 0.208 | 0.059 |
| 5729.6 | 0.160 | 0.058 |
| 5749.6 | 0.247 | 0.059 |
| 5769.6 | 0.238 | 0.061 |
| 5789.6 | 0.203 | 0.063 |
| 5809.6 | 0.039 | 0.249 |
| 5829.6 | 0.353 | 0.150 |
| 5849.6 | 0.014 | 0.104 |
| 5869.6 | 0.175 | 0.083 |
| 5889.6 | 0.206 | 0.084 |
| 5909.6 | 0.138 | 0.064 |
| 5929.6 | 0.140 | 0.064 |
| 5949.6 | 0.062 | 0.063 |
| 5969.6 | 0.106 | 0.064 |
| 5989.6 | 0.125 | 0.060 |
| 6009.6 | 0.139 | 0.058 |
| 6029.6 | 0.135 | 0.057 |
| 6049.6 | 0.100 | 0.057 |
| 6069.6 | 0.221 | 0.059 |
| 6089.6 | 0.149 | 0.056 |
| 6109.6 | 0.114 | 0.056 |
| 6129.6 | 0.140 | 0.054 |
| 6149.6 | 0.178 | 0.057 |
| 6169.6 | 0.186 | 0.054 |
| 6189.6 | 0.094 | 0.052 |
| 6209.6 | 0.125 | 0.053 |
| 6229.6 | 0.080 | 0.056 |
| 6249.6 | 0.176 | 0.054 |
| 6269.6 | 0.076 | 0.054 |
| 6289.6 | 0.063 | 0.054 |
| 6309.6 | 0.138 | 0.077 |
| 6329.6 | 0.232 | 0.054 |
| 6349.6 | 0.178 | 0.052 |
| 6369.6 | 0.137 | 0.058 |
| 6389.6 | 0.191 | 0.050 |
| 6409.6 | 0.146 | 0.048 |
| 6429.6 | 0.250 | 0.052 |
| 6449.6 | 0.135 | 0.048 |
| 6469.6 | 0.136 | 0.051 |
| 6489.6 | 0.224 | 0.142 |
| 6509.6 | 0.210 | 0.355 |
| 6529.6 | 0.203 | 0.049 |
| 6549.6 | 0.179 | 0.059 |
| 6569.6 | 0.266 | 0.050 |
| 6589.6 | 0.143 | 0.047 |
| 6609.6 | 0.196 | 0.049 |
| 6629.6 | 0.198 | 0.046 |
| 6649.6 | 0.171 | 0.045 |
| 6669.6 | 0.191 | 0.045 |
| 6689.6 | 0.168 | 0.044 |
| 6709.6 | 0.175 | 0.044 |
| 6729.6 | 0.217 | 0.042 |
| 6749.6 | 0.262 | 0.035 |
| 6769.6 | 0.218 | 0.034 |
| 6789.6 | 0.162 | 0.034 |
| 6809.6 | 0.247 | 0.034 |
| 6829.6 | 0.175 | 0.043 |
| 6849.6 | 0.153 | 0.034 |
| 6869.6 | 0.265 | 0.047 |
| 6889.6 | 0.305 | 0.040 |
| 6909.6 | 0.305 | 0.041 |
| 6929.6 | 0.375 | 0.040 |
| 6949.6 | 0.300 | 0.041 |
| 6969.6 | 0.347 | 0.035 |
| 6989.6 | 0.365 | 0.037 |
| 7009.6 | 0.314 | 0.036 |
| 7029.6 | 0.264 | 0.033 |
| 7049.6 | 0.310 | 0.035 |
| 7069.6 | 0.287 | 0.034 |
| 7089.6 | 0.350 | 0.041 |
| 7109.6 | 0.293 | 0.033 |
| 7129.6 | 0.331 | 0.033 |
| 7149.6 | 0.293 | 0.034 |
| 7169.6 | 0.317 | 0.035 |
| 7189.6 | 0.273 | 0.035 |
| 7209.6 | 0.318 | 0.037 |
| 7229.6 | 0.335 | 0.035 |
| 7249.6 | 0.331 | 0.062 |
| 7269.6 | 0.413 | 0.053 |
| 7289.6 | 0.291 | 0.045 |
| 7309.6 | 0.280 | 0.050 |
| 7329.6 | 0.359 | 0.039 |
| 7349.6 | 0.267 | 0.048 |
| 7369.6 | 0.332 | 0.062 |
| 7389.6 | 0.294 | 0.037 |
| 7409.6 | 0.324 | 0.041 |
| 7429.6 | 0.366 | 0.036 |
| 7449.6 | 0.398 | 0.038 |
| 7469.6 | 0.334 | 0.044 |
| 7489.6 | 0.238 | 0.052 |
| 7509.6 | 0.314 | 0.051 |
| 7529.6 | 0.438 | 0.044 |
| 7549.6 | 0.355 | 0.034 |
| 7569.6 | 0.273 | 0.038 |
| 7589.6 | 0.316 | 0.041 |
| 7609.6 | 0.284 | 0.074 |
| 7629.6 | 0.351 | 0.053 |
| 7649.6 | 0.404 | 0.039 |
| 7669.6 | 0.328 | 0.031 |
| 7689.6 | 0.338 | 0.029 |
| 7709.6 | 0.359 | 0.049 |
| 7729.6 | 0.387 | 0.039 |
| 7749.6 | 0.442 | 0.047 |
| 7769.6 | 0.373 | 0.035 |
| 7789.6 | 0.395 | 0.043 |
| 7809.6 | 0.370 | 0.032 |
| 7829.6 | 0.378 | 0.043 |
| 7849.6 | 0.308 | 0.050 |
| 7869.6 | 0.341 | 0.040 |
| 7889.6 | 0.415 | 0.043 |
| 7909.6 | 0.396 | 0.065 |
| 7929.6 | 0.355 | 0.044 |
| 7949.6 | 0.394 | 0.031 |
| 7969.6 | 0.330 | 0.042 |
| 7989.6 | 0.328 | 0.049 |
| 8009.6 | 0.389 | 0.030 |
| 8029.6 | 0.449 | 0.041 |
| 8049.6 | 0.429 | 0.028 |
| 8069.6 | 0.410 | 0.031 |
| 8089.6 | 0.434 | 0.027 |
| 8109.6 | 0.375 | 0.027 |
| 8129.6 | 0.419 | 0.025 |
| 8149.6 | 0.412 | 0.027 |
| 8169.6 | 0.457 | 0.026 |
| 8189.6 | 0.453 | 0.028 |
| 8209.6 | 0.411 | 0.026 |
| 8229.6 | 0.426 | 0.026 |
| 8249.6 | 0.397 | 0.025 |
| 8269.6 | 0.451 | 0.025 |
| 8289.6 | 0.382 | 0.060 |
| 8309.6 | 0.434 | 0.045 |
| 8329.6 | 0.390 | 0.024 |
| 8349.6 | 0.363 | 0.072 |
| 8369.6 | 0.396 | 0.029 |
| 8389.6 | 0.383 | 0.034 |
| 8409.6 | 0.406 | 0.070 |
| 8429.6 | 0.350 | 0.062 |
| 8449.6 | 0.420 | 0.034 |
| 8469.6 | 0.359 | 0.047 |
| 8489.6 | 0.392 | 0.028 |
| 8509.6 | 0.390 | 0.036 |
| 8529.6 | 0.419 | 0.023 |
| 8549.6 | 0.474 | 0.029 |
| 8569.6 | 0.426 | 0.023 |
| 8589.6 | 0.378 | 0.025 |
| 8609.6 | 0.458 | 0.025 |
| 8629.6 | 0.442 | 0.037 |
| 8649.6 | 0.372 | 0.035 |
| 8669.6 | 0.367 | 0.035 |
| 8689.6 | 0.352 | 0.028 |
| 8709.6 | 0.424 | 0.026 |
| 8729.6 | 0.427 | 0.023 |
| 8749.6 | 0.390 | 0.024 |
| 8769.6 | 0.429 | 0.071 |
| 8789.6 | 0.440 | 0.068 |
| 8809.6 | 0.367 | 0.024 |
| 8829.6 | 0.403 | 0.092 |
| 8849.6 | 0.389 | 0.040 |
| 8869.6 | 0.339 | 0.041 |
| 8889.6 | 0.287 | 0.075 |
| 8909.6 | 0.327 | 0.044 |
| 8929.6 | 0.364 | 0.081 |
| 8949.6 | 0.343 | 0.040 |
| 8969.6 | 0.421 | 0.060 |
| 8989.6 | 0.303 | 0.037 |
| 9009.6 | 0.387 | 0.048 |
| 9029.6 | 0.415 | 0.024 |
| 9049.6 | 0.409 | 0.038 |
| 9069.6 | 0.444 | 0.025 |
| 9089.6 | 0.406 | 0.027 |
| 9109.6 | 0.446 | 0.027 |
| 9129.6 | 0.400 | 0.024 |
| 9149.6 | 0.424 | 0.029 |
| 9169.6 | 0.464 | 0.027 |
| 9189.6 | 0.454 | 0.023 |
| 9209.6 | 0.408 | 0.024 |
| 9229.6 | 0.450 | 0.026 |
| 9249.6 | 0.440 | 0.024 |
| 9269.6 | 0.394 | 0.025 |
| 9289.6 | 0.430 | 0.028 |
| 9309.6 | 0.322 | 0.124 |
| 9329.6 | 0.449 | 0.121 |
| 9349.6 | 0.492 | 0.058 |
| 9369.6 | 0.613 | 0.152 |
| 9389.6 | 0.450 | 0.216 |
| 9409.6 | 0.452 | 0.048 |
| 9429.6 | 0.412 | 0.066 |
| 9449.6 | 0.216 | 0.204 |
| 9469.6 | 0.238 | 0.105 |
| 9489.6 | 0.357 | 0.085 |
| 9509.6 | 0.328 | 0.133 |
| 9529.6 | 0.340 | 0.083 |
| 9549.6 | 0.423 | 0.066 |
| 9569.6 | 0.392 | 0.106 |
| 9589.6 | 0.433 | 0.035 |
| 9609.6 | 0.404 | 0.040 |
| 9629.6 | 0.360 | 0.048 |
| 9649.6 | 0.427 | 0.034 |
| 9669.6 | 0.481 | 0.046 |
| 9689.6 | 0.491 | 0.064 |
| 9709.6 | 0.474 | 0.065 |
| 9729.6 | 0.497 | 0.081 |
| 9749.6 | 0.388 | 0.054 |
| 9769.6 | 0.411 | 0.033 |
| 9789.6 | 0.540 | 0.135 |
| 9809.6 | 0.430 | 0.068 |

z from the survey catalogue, 0.724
